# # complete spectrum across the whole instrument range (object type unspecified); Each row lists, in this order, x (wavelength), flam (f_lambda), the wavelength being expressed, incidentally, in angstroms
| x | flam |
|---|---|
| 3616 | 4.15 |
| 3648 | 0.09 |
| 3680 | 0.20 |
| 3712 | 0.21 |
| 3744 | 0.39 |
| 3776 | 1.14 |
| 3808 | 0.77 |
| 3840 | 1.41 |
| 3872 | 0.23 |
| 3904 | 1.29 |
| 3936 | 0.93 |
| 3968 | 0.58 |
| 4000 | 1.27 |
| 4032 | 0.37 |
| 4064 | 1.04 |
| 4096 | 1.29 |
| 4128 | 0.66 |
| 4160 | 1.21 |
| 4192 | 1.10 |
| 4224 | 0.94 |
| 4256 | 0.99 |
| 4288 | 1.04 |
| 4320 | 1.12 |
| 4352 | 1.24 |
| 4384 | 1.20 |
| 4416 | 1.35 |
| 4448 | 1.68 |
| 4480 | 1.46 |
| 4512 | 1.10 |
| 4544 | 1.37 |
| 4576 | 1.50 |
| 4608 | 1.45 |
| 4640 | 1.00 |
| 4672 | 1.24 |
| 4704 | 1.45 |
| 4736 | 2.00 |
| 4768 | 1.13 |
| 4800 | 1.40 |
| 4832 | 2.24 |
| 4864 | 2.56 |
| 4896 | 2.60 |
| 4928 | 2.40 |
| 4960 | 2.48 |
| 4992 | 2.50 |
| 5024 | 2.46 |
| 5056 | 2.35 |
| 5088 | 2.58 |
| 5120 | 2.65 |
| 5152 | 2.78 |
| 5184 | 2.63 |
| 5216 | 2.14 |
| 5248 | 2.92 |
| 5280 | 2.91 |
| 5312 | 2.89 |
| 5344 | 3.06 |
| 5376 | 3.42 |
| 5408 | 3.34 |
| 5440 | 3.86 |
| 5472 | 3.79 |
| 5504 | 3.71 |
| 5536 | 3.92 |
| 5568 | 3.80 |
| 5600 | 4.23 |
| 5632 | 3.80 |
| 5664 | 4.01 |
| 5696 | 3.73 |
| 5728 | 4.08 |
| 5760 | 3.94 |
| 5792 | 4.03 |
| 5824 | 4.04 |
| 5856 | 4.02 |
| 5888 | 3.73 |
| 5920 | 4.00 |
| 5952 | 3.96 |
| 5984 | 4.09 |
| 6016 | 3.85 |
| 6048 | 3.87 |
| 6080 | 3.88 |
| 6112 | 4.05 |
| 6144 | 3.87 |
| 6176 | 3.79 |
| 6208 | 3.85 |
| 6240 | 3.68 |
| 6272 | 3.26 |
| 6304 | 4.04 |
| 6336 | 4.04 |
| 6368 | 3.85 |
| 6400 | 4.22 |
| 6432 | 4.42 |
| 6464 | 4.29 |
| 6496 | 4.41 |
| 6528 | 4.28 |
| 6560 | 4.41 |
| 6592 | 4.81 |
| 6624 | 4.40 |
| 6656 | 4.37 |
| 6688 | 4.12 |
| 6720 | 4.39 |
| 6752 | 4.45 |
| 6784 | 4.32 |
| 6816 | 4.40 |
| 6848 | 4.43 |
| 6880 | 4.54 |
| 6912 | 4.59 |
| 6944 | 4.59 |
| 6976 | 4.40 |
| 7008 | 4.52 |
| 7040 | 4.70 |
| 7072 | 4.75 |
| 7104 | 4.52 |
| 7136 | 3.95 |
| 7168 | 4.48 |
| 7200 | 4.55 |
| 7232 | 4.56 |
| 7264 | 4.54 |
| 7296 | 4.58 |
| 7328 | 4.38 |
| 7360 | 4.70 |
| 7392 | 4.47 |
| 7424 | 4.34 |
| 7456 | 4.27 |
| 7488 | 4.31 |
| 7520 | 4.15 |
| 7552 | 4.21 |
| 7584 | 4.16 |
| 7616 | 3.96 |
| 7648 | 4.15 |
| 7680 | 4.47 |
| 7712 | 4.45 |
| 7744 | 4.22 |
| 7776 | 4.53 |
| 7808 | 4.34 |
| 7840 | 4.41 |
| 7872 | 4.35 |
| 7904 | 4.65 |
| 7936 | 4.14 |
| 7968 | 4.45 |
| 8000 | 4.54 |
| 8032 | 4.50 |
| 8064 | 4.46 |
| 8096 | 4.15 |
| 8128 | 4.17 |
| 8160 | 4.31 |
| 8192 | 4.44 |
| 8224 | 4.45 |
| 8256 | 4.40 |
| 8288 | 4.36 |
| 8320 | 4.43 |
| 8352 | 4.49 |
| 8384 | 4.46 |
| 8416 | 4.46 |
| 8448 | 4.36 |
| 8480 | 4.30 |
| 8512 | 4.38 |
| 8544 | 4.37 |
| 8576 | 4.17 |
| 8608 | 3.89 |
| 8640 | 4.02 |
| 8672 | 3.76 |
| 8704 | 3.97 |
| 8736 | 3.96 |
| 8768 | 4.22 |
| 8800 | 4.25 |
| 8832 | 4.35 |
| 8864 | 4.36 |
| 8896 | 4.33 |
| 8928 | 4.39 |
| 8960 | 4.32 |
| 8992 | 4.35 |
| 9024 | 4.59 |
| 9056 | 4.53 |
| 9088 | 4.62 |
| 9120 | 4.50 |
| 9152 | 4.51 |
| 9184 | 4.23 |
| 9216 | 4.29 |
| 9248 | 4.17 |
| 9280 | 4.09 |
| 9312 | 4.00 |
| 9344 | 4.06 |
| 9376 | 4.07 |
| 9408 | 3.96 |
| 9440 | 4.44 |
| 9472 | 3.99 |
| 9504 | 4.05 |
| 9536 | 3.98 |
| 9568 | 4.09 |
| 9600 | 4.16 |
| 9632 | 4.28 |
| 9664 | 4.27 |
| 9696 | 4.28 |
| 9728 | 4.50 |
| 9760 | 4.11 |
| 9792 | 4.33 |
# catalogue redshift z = 0.21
